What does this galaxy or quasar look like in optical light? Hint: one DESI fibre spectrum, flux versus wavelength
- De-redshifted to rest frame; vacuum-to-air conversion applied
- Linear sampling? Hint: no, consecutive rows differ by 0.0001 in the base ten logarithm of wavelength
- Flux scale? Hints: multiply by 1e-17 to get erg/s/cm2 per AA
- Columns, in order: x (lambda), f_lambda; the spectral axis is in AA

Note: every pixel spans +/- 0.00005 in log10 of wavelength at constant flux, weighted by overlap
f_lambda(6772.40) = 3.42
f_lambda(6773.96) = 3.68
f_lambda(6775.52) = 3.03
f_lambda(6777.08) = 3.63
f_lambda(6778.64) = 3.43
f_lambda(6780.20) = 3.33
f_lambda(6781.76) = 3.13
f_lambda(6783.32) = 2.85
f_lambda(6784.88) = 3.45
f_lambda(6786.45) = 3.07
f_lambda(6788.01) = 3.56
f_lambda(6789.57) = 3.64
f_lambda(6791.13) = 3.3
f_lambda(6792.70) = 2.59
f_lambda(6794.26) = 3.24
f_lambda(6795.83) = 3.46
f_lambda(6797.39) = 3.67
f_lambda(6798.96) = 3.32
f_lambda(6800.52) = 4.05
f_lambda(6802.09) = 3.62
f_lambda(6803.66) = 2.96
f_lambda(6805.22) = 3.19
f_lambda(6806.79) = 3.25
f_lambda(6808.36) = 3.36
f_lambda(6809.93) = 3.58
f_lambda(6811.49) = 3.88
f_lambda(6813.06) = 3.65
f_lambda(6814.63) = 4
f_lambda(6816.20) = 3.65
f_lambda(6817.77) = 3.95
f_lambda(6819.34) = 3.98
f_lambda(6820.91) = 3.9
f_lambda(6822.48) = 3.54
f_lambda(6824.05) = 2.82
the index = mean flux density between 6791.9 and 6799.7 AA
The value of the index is 3.25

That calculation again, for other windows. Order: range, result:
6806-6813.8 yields 3.54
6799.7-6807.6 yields 3.41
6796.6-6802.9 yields 3.66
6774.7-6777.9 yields 3.34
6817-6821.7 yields 3.94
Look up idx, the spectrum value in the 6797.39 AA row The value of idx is 3.67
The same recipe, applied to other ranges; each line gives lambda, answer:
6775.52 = 3.03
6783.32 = 2.85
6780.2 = 3.33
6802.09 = 3.62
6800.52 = 4.05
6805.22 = 3.19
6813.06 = 3.65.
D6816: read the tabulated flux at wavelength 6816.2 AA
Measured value 3.65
